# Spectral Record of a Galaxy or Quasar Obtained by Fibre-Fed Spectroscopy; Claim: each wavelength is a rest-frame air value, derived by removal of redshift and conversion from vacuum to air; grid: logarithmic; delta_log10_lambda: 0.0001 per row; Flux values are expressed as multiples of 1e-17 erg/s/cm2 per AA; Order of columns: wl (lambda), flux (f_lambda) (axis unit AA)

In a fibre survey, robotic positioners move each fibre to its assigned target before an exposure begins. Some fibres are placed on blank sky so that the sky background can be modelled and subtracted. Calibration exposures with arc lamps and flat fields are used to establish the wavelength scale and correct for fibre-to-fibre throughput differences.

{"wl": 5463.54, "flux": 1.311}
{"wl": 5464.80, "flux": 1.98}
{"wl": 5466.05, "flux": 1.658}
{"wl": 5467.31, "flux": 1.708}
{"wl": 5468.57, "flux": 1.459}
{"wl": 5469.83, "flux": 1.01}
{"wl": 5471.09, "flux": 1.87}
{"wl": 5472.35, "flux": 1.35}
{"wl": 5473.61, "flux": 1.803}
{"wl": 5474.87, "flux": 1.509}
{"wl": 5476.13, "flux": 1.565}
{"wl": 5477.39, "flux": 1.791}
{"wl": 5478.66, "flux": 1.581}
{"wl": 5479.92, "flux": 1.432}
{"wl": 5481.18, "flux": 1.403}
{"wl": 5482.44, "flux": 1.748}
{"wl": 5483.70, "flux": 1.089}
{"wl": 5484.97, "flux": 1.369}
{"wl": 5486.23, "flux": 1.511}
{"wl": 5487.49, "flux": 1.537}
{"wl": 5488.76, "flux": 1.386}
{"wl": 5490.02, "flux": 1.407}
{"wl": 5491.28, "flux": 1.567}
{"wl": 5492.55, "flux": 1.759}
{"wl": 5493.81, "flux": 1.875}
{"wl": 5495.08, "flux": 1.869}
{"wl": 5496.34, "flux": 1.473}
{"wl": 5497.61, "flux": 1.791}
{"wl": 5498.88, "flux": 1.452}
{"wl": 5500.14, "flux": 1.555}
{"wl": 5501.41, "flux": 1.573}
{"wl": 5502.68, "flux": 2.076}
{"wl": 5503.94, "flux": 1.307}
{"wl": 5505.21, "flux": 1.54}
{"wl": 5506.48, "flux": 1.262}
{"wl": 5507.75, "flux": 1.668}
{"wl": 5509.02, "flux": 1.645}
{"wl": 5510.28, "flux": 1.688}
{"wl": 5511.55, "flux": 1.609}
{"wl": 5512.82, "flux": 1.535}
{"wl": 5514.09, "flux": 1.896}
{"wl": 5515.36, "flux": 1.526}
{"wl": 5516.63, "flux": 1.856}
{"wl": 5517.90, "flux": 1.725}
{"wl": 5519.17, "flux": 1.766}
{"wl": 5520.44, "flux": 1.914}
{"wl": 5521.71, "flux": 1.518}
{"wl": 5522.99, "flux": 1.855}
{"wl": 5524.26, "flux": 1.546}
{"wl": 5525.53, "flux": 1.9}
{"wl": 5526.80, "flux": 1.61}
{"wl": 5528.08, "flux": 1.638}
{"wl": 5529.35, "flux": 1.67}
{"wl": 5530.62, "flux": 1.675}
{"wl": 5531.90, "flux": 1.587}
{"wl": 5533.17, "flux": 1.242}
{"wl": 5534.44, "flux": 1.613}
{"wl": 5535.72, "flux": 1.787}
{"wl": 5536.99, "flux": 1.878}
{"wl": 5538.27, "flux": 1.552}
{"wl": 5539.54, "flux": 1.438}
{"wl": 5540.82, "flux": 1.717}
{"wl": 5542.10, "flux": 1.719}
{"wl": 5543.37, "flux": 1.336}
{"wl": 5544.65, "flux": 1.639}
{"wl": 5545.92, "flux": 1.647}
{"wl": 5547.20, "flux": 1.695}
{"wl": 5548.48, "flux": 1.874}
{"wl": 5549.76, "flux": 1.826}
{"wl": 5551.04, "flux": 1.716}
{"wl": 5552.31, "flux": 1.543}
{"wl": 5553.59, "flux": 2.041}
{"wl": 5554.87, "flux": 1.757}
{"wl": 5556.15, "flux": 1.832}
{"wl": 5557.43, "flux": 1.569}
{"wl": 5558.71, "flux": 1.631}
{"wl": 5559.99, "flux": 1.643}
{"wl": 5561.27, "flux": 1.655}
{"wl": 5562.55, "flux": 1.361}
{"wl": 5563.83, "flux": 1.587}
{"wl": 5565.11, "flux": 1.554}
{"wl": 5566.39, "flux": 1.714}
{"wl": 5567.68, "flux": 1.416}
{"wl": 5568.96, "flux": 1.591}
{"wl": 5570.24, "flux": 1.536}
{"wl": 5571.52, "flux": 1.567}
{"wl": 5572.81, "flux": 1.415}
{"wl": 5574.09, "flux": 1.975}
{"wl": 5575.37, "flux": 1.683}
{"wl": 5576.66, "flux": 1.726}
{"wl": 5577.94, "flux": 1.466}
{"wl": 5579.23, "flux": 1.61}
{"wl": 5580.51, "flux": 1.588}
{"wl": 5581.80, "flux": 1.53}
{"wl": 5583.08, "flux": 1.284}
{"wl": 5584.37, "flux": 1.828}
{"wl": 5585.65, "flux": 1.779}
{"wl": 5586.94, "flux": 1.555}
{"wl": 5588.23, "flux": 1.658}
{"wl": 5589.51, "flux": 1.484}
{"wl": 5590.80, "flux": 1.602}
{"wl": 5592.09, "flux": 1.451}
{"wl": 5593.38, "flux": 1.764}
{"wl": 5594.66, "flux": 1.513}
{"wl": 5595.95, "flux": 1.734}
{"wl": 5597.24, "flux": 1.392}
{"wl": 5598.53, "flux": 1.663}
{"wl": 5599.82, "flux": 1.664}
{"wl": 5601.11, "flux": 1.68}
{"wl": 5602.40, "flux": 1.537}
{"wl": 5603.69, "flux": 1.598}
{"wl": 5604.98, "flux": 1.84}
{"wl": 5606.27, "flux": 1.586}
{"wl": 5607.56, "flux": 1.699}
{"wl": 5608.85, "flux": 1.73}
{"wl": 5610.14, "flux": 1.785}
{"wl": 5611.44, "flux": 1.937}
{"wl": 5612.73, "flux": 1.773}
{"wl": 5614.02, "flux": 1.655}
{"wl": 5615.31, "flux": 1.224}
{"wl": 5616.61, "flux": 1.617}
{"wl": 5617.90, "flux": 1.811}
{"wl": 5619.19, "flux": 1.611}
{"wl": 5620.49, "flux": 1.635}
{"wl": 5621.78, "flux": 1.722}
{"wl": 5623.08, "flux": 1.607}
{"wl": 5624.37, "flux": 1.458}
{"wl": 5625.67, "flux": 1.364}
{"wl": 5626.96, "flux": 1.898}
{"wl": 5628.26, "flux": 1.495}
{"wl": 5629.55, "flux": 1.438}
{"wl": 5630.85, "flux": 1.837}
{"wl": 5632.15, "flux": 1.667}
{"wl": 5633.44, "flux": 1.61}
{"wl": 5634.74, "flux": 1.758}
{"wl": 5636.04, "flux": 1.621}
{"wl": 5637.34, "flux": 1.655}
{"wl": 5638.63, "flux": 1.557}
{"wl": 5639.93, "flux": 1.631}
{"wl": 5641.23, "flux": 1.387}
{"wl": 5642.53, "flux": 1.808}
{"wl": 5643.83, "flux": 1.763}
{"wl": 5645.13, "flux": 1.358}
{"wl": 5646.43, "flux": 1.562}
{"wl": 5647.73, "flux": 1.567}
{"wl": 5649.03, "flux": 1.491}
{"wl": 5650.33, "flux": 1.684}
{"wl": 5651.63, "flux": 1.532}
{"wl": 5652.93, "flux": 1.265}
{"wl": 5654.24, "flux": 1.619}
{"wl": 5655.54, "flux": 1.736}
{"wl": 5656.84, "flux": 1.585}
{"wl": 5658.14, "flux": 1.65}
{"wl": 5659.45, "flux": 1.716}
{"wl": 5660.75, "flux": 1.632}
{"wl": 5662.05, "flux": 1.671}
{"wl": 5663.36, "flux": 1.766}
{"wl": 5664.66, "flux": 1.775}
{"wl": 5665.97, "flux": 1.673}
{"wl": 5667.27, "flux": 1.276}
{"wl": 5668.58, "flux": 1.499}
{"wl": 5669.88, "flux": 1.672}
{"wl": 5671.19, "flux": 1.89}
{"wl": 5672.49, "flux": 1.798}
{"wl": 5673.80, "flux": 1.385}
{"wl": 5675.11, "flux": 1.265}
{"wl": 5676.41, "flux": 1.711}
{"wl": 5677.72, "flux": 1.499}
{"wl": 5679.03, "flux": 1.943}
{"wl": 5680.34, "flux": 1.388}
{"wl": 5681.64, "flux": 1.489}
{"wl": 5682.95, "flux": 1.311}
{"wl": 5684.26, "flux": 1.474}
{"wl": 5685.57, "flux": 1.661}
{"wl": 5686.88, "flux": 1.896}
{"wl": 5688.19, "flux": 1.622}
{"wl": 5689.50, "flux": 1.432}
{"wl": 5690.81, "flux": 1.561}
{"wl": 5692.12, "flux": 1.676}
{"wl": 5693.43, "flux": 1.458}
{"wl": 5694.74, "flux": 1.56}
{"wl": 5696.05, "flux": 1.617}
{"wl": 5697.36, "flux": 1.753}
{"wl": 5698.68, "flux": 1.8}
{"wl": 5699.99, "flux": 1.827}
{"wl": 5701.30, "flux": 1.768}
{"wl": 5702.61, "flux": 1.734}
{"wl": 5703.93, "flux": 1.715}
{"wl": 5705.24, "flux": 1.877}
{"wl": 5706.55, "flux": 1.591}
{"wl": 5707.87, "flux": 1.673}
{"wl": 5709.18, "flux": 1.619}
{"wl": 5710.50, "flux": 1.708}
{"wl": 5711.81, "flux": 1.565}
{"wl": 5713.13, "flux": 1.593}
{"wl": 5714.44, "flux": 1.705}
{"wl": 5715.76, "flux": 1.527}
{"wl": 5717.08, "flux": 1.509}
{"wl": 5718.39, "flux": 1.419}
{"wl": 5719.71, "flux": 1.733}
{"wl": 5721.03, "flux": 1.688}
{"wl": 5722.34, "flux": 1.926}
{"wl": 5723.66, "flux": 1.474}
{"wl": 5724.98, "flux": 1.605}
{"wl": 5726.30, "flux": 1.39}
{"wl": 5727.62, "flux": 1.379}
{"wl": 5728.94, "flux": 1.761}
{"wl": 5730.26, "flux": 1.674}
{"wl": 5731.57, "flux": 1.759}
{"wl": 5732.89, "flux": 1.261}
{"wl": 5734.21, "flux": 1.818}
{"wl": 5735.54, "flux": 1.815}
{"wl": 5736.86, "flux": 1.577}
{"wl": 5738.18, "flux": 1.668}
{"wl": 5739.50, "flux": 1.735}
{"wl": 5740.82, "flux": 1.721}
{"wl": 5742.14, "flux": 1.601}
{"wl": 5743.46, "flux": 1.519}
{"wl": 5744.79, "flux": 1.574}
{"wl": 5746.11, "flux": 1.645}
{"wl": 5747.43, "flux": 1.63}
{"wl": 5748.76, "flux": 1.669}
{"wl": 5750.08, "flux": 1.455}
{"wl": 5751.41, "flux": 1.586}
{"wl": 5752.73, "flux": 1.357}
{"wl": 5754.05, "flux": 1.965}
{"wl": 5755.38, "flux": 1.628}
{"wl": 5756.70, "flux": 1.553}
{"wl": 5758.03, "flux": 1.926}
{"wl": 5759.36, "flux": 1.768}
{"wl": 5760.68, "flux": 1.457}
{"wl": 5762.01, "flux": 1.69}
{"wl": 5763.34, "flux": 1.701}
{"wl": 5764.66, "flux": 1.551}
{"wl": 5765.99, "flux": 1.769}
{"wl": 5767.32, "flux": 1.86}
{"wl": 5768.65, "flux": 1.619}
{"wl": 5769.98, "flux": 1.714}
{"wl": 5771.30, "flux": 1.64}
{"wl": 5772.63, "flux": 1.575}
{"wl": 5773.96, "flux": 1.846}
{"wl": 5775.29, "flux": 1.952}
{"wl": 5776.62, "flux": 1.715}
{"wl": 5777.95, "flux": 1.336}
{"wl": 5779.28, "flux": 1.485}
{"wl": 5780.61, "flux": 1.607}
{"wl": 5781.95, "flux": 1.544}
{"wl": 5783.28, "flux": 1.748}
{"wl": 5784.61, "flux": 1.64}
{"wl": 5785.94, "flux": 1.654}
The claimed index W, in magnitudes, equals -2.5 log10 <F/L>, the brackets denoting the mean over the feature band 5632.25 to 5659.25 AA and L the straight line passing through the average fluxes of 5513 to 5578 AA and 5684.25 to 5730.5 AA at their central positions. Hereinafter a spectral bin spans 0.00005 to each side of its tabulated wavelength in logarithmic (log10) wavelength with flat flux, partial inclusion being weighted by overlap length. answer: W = 0.03 mag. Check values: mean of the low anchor 1.66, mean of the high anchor 1.64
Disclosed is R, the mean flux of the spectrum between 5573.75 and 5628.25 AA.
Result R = 1.63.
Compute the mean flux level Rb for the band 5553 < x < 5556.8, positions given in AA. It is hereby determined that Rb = 1.87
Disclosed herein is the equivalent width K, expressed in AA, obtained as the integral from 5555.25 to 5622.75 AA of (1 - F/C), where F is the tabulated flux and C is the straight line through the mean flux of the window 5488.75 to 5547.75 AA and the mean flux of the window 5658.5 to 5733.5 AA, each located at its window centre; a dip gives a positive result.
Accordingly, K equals 0.32 AA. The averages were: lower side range 1.64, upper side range 1.62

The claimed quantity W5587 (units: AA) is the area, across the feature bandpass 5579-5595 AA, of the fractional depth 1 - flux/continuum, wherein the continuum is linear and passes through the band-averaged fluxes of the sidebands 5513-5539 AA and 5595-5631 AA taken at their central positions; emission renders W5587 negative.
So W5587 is 0.6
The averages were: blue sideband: 1.68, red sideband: 1.64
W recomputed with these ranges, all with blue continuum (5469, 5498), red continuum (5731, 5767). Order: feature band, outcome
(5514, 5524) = -0.12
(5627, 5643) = -0.02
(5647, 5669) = 0.01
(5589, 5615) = -0.04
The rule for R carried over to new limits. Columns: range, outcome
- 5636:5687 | 1.59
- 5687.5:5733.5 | 1.63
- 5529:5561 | 1.67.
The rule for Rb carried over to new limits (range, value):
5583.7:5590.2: 1.66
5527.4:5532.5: 1.64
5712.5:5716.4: 1.61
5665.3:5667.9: 1.48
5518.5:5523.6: 1.76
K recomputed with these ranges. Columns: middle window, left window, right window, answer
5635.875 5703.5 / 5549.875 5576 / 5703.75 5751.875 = 0.9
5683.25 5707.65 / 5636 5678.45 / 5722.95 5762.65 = -0.8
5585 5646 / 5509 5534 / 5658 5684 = -0.2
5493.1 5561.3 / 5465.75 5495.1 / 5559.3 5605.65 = -4.2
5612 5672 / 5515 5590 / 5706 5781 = 1.0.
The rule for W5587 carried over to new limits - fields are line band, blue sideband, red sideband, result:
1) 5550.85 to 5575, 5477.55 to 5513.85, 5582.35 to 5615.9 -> -0.4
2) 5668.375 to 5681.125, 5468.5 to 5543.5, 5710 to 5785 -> 0.2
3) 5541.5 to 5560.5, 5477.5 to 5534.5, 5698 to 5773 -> -1.0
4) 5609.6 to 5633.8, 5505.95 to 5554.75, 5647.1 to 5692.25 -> -0.3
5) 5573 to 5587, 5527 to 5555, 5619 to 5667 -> 0.1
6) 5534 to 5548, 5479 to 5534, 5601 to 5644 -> -0.2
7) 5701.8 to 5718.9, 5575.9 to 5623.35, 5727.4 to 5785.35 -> 0.1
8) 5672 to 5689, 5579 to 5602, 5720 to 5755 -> 0.5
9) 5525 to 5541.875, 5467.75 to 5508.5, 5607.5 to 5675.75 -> -0.7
